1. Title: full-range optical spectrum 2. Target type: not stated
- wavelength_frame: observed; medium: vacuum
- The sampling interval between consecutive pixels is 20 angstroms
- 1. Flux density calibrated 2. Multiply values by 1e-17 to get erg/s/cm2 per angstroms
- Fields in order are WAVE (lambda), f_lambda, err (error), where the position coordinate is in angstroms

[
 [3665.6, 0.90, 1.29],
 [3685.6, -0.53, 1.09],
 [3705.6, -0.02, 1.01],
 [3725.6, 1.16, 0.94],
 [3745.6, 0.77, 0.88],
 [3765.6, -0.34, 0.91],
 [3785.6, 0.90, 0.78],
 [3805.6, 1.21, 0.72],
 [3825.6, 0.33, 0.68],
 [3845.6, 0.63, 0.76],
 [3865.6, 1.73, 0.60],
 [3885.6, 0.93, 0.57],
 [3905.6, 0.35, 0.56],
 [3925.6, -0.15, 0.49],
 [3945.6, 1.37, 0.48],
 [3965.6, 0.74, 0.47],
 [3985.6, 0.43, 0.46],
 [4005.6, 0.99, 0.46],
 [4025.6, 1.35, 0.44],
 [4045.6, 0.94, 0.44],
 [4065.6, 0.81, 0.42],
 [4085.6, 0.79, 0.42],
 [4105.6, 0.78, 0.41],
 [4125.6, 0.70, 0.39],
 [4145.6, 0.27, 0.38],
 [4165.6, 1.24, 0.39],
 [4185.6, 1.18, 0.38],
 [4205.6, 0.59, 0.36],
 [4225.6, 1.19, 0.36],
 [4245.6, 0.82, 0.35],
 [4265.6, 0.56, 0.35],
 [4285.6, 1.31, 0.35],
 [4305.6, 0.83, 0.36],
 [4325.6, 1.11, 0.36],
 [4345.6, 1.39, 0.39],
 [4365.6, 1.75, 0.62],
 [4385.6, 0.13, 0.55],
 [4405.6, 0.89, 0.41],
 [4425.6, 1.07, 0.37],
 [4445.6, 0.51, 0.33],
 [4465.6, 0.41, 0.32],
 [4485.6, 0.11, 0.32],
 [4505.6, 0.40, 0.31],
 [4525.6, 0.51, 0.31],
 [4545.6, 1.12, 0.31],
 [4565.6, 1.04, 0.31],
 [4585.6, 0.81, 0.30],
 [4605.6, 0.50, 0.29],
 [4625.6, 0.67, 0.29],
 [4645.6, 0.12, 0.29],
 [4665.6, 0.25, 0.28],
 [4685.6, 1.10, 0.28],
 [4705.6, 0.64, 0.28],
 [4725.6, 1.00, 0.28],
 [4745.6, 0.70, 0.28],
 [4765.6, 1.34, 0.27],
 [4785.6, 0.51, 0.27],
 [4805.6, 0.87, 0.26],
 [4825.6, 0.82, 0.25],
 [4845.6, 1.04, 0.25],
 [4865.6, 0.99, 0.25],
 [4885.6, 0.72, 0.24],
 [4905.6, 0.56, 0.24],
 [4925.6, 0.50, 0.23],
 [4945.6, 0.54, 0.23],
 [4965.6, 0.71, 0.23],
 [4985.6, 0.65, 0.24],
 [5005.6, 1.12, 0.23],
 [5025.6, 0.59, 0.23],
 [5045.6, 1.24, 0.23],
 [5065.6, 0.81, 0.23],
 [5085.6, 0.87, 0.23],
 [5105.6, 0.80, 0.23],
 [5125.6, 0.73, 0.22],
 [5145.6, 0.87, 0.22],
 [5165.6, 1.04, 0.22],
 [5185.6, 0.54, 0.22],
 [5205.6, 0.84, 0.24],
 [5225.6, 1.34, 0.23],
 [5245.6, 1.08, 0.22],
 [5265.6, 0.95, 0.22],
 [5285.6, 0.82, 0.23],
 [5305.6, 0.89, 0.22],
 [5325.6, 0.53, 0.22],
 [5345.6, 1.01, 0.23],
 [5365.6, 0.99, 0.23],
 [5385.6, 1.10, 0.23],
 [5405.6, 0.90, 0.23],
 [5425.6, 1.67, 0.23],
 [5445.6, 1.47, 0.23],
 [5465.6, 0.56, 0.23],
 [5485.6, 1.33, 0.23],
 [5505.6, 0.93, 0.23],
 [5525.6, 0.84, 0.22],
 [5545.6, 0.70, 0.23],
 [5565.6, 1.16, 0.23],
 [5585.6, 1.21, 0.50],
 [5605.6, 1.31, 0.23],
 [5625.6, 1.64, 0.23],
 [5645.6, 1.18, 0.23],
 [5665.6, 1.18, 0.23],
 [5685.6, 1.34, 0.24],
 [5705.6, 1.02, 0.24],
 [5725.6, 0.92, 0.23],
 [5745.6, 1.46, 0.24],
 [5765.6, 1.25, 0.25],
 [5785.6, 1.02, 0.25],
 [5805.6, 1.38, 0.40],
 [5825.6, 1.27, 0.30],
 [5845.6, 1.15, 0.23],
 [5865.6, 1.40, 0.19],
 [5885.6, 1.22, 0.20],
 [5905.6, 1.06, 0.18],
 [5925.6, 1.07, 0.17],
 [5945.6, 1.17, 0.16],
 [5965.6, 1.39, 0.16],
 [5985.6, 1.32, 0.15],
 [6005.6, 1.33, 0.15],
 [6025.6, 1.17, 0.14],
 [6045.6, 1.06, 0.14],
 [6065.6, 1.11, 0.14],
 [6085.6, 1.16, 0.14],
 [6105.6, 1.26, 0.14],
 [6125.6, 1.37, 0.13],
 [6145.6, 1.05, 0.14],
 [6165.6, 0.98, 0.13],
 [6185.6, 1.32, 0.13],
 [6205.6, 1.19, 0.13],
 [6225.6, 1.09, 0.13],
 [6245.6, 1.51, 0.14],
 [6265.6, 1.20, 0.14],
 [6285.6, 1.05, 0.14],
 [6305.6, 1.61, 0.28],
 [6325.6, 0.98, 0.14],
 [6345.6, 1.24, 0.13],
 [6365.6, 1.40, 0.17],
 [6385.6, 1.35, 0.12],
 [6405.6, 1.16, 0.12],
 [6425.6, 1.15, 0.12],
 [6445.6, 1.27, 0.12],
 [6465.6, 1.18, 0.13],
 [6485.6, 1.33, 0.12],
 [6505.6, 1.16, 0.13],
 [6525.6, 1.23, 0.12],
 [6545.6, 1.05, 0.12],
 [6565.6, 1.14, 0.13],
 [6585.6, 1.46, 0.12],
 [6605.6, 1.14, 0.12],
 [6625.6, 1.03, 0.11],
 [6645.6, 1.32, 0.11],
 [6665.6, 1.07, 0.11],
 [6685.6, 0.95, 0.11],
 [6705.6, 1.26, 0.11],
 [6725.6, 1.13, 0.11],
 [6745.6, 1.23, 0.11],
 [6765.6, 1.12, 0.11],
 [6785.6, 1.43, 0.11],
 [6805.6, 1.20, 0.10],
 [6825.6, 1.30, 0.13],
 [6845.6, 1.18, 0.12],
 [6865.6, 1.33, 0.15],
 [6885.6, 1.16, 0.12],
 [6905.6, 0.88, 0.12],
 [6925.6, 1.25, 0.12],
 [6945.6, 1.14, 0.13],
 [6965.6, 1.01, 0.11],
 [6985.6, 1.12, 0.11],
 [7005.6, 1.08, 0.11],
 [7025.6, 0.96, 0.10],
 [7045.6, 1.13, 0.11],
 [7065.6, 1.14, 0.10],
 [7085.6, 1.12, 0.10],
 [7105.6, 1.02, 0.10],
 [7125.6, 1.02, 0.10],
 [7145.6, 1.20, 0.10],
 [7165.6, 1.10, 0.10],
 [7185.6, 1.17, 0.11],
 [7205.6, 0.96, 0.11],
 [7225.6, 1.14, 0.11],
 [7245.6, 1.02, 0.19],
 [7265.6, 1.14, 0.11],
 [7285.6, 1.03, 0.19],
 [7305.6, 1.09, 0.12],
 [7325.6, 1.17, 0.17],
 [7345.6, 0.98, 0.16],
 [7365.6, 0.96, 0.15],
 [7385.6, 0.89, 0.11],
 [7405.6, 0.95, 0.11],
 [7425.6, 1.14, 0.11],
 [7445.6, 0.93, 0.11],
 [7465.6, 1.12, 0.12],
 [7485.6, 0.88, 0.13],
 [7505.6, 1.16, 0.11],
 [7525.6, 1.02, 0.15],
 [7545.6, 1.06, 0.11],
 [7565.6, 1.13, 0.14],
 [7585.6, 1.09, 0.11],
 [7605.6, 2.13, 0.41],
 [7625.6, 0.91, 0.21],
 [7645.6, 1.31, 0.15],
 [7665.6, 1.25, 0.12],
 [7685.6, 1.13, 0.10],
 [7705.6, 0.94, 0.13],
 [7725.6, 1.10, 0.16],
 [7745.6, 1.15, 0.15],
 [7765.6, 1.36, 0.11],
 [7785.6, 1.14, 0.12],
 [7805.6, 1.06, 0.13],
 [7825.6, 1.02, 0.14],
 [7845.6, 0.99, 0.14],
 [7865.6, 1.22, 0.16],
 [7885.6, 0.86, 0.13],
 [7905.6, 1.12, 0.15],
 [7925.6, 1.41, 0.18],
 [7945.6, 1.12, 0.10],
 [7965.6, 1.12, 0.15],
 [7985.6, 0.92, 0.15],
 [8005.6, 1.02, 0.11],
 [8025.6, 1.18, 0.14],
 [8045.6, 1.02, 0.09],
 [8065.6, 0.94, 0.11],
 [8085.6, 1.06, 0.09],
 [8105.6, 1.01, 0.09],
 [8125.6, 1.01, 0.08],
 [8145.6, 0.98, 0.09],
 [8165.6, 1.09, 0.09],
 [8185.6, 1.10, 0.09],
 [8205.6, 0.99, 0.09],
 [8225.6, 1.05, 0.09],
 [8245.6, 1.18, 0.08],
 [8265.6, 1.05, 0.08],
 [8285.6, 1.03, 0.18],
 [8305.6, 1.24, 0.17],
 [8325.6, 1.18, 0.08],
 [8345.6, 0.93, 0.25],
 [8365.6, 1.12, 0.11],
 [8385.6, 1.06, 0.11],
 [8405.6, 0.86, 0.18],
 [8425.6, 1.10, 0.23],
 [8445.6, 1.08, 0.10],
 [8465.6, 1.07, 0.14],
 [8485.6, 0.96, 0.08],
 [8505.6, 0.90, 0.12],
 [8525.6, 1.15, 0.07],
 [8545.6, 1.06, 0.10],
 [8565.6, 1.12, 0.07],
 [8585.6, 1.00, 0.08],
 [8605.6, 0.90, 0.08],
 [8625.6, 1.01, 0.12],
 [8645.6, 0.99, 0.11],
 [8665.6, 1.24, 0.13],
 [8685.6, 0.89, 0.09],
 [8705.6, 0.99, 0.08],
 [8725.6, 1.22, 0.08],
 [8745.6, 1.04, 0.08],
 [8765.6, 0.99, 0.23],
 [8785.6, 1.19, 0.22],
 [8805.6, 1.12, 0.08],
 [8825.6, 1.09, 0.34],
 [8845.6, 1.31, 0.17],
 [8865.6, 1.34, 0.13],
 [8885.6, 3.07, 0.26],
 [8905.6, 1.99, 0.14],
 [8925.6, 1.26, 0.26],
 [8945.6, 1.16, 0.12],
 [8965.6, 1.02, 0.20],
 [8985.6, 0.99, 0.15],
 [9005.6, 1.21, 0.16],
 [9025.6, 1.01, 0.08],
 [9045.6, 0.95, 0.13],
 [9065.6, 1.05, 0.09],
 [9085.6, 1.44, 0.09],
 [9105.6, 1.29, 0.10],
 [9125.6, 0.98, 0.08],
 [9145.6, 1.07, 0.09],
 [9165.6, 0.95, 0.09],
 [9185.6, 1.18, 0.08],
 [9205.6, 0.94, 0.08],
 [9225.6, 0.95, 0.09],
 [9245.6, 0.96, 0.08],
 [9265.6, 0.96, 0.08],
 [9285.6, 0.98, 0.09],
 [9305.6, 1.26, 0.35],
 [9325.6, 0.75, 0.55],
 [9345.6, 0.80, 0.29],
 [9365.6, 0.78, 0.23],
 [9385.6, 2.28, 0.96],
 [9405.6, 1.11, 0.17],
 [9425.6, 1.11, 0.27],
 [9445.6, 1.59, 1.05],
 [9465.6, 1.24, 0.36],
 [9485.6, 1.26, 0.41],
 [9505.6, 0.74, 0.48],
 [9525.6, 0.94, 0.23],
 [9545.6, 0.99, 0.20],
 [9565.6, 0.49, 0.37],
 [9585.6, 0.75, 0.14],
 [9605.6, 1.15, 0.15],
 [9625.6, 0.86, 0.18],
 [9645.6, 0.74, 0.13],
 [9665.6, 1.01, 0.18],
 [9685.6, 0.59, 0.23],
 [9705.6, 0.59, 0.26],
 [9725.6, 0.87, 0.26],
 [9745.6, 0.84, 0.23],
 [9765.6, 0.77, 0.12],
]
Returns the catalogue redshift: 0.353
